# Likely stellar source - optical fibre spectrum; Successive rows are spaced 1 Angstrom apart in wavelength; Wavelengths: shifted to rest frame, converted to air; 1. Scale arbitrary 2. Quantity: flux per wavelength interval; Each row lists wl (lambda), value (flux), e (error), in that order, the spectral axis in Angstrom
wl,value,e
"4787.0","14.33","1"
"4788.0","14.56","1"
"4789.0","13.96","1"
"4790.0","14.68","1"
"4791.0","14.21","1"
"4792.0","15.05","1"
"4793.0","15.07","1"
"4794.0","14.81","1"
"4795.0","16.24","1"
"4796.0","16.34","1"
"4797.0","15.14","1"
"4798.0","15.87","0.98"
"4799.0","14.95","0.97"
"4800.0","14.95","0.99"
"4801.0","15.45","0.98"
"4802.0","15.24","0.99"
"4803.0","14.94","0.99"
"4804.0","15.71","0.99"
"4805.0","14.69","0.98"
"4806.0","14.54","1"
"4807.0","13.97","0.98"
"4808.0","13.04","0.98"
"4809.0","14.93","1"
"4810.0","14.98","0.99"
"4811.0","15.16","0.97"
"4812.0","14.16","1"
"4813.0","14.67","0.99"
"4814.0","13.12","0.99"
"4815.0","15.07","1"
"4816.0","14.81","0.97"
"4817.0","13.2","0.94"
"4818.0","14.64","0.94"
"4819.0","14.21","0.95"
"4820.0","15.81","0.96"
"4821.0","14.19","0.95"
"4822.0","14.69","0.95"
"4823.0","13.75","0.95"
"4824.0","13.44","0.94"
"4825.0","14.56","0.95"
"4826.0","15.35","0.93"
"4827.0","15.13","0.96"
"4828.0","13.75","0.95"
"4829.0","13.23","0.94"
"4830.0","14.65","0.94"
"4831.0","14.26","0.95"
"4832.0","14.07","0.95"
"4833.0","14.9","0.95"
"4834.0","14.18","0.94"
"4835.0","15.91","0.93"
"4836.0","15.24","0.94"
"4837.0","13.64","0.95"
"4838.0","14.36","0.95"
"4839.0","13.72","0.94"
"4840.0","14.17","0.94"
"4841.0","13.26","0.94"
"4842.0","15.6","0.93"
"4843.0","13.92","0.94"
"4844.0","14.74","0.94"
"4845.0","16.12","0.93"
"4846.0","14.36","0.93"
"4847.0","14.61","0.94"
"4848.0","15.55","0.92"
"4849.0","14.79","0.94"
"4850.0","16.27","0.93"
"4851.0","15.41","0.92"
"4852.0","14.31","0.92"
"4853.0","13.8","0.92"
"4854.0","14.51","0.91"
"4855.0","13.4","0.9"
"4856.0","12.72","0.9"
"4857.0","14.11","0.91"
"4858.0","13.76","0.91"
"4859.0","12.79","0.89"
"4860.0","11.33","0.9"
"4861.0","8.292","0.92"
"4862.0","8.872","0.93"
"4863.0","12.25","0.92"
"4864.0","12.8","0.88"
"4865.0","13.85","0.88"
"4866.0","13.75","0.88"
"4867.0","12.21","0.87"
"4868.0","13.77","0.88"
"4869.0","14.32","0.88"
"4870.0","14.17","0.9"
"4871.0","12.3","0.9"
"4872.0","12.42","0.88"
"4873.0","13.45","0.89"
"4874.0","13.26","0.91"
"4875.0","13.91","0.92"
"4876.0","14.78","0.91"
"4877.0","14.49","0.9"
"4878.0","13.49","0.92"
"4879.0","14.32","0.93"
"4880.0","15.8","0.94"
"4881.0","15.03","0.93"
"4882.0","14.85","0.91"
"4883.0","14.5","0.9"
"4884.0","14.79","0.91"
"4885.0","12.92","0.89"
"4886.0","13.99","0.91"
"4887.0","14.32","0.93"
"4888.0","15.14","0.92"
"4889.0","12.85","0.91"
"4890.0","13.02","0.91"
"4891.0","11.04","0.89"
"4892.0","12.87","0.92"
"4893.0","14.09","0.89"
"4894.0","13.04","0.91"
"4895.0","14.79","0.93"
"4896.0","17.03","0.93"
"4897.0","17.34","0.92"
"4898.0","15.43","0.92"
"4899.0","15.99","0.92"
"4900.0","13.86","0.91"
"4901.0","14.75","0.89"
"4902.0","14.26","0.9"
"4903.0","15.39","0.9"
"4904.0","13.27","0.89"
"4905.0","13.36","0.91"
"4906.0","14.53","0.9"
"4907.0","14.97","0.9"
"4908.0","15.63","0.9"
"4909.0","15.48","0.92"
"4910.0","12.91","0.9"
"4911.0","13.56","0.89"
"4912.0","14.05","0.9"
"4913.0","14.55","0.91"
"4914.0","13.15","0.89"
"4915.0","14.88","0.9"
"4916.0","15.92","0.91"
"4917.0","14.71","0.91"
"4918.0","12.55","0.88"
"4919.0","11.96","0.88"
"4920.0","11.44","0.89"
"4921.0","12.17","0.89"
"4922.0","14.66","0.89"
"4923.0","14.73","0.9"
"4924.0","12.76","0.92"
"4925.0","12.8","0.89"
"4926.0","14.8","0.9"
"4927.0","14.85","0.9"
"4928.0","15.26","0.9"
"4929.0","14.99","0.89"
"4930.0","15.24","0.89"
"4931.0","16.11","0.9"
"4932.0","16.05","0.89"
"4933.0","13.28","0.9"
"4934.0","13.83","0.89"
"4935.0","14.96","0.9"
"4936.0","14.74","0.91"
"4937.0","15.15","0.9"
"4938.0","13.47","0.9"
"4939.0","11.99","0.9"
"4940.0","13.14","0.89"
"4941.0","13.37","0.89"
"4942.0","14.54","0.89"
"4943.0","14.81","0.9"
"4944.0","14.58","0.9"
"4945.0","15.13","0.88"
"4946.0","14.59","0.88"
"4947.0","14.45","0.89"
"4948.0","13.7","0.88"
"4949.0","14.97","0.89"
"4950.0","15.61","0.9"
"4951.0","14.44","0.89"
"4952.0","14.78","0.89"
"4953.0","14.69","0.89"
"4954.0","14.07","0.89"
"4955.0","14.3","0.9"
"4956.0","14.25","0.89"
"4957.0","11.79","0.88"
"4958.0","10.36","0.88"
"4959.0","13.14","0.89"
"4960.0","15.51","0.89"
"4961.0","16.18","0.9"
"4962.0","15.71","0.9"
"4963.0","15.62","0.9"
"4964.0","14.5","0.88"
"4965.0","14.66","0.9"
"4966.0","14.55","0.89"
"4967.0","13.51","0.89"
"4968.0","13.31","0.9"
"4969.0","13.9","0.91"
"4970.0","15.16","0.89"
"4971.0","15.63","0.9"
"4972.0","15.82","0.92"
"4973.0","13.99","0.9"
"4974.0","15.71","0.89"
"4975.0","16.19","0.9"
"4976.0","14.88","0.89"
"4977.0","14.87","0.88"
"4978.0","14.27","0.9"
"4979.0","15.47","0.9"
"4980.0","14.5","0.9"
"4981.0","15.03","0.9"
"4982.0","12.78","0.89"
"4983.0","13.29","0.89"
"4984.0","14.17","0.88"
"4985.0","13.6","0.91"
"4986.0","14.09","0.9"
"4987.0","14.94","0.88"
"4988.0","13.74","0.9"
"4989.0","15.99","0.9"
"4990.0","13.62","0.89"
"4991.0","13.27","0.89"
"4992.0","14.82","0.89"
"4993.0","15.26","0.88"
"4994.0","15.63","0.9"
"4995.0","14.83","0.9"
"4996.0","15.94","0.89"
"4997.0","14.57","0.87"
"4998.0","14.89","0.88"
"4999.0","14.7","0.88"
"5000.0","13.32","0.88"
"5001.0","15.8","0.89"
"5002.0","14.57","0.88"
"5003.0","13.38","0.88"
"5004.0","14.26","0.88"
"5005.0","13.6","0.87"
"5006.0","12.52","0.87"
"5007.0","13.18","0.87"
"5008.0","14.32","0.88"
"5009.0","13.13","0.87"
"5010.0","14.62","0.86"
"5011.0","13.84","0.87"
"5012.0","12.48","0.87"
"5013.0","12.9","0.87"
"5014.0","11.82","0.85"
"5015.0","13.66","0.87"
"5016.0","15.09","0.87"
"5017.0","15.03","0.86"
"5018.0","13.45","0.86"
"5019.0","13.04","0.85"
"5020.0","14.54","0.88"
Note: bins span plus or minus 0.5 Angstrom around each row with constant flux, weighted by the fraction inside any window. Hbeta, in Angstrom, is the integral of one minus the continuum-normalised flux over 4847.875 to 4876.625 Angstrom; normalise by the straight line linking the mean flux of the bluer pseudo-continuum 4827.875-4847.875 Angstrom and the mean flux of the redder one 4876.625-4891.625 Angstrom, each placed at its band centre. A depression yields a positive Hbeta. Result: 1.8 Angstrom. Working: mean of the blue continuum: 14.5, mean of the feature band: 13.3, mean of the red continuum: 14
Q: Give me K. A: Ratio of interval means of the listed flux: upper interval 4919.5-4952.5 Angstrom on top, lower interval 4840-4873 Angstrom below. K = 1.05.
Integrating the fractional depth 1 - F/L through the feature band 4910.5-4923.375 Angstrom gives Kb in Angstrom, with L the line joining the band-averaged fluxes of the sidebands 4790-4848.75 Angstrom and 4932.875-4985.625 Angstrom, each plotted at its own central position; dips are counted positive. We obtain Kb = 0.7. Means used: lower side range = 14.7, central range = 13.7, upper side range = 14.4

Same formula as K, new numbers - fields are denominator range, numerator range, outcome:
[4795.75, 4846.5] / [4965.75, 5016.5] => 0.98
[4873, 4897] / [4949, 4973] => 1.02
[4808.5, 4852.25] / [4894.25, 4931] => 0.99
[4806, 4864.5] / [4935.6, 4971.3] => 1.01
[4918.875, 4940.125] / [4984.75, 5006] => 1.03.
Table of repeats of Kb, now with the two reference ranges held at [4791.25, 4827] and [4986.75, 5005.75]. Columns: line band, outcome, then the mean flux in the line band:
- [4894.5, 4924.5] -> 0.6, 14.3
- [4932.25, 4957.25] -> 0.7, 14.2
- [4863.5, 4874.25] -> 1.0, 13.3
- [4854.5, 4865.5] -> 1.9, 12.2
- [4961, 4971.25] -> -0.1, 14.7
